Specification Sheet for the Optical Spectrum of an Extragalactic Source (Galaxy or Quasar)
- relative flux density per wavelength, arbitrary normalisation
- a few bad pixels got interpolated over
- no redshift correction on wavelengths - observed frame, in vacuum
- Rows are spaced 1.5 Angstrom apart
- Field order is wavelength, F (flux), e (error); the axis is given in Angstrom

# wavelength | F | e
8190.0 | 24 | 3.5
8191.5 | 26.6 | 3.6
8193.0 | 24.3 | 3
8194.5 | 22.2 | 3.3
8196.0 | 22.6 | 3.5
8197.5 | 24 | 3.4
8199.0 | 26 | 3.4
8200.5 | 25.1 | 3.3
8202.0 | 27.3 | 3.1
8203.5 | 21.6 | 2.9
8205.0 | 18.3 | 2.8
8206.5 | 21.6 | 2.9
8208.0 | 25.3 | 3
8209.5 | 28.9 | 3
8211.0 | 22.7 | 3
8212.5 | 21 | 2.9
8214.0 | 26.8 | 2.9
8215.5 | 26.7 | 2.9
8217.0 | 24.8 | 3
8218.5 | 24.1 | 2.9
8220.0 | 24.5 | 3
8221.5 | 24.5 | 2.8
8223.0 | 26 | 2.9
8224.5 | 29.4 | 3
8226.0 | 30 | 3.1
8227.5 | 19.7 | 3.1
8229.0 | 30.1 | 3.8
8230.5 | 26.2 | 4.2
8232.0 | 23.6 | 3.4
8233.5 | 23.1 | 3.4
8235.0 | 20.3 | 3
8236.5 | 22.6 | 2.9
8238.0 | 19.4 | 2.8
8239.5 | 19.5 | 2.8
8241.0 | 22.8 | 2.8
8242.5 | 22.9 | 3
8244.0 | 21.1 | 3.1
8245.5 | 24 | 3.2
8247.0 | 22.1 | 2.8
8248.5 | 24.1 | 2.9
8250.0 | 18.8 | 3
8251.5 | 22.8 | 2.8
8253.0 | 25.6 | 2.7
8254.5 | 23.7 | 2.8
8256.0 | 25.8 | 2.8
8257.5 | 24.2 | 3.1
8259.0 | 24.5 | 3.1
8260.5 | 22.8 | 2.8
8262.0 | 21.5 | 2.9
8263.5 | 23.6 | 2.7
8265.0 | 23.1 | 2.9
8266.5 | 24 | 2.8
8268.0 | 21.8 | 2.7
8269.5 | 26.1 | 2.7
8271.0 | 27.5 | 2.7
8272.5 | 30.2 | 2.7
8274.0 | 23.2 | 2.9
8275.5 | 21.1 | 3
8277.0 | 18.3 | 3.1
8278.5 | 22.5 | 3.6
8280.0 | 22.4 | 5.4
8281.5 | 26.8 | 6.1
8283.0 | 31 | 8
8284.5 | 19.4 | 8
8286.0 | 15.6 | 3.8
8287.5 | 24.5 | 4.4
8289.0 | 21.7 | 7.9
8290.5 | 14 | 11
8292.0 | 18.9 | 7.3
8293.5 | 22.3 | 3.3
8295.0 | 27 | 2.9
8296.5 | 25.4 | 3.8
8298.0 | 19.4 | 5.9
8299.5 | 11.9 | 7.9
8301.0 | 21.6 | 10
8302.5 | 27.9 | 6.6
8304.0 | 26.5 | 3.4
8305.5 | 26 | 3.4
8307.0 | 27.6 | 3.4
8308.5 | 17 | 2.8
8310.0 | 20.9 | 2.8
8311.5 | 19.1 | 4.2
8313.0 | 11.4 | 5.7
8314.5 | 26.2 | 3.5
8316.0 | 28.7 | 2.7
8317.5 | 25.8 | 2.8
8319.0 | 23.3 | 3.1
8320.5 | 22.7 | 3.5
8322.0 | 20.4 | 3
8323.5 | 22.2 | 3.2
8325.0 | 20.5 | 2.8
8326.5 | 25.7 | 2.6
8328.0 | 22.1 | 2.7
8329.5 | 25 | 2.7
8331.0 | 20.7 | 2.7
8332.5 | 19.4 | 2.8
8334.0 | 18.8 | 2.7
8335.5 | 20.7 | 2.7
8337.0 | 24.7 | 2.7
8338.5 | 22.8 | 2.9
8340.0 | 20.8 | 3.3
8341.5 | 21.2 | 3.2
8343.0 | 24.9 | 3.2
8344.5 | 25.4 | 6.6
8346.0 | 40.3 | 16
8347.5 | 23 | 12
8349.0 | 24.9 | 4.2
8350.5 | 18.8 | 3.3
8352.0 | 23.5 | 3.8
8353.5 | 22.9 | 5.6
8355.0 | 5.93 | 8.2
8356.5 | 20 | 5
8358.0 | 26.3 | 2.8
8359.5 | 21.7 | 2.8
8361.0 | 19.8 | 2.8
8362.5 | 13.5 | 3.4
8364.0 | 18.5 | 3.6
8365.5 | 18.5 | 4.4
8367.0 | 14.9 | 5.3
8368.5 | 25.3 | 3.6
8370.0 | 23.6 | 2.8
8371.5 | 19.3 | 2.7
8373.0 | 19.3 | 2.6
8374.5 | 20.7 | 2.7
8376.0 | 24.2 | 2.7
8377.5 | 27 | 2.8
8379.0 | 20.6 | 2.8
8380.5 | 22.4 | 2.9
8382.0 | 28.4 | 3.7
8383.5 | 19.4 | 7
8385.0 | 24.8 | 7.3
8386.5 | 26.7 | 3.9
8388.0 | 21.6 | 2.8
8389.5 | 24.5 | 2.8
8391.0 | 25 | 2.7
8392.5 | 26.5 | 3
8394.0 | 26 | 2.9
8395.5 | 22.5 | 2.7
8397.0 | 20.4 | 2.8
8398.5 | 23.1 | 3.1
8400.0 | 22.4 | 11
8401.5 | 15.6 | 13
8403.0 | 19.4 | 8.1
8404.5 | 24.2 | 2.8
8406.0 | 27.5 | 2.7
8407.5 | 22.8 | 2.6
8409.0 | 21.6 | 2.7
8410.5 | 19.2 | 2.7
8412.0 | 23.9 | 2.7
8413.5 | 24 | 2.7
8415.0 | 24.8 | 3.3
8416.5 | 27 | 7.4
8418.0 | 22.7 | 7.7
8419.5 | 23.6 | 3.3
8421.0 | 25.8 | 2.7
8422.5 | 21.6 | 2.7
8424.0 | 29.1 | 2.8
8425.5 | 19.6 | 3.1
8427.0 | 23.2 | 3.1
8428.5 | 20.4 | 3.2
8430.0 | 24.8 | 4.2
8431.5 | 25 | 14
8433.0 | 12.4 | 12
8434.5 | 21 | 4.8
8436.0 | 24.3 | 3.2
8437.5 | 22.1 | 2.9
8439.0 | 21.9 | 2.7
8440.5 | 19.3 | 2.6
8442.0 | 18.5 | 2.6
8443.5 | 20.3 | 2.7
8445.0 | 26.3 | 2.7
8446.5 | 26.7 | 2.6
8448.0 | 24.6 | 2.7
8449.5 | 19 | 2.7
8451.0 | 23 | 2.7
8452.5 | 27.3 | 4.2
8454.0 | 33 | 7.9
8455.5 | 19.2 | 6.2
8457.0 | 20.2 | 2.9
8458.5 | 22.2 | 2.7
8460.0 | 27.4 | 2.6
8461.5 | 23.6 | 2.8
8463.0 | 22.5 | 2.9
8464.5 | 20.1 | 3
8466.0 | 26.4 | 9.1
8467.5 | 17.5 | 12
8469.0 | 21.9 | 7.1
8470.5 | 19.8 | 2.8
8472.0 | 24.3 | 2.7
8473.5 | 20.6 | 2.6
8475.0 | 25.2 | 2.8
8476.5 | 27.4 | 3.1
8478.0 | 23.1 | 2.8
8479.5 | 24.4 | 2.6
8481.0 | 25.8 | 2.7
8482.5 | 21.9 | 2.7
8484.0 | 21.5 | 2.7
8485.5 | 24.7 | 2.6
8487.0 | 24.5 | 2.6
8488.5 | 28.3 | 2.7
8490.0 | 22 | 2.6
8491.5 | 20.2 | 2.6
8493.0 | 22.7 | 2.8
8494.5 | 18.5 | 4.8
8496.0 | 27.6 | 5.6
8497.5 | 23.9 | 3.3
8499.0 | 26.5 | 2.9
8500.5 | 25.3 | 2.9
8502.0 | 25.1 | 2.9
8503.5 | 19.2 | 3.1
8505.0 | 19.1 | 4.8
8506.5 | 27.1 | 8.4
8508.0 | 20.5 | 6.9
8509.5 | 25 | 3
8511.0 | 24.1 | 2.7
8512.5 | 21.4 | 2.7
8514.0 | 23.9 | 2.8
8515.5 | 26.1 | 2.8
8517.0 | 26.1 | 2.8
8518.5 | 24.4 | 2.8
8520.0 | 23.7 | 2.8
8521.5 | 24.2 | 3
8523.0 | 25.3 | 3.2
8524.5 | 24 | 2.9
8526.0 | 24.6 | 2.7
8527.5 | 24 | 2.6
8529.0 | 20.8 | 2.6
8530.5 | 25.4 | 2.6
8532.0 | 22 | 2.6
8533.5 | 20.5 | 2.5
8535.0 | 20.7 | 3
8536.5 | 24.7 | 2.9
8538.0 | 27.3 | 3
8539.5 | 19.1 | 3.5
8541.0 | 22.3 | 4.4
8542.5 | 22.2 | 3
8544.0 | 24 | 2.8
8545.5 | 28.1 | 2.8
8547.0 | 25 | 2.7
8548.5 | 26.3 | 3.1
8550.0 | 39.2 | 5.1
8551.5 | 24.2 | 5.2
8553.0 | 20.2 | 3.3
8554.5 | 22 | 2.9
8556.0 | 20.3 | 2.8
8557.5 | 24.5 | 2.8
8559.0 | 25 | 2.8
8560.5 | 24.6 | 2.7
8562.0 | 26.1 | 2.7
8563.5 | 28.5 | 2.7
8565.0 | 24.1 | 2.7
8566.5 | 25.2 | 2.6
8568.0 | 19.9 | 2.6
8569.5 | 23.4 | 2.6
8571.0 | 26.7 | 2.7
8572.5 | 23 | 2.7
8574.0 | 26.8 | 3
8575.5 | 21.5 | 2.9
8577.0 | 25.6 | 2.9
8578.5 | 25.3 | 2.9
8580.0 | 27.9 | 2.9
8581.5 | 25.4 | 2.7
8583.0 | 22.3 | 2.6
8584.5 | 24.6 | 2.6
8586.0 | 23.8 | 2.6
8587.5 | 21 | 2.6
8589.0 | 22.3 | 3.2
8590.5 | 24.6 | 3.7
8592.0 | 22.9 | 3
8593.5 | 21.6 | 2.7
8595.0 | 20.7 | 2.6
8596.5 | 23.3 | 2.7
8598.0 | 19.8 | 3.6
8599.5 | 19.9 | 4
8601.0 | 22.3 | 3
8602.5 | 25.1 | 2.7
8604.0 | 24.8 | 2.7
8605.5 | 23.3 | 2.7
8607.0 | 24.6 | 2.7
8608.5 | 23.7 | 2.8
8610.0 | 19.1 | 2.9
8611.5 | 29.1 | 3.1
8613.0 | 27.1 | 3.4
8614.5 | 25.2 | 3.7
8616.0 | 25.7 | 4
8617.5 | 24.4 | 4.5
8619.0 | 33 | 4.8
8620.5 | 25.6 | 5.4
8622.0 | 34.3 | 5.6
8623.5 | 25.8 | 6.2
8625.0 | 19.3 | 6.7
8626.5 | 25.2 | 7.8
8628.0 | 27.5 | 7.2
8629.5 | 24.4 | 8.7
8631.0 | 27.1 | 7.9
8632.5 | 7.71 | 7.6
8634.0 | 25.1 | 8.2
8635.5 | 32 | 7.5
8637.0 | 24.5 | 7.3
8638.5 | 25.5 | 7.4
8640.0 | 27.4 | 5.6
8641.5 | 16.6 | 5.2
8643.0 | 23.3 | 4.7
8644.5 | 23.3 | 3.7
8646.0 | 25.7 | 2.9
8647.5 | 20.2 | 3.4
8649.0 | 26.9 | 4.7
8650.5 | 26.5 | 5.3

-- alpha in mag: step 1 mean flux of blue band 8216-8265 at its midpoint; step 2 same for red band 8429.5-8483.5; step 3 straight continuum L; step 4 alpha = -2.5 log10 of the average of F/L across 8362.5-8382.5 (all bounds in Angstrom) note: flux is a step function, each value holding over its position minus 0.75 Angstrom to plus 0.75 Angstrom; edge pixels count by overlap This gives 0.09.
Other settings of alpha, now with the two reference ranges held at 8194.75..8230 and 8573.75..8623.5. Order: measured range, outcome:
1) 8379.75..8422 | 0.055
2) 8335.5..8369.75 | 0.138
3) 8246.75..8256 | 0.074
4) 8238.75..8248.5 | 0.118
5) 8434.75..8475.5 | 0.080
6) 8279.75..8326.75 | 0.113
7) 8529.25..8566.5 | 0.004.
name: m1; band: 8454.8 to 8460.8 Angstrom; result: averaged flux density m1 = 22.3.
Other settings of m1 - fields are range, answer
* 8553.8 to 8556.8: 21.2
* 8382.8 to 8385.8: 22.2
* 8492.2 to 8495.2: 20.6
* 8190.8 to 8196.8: 23.9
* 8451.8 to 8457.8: 24.9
